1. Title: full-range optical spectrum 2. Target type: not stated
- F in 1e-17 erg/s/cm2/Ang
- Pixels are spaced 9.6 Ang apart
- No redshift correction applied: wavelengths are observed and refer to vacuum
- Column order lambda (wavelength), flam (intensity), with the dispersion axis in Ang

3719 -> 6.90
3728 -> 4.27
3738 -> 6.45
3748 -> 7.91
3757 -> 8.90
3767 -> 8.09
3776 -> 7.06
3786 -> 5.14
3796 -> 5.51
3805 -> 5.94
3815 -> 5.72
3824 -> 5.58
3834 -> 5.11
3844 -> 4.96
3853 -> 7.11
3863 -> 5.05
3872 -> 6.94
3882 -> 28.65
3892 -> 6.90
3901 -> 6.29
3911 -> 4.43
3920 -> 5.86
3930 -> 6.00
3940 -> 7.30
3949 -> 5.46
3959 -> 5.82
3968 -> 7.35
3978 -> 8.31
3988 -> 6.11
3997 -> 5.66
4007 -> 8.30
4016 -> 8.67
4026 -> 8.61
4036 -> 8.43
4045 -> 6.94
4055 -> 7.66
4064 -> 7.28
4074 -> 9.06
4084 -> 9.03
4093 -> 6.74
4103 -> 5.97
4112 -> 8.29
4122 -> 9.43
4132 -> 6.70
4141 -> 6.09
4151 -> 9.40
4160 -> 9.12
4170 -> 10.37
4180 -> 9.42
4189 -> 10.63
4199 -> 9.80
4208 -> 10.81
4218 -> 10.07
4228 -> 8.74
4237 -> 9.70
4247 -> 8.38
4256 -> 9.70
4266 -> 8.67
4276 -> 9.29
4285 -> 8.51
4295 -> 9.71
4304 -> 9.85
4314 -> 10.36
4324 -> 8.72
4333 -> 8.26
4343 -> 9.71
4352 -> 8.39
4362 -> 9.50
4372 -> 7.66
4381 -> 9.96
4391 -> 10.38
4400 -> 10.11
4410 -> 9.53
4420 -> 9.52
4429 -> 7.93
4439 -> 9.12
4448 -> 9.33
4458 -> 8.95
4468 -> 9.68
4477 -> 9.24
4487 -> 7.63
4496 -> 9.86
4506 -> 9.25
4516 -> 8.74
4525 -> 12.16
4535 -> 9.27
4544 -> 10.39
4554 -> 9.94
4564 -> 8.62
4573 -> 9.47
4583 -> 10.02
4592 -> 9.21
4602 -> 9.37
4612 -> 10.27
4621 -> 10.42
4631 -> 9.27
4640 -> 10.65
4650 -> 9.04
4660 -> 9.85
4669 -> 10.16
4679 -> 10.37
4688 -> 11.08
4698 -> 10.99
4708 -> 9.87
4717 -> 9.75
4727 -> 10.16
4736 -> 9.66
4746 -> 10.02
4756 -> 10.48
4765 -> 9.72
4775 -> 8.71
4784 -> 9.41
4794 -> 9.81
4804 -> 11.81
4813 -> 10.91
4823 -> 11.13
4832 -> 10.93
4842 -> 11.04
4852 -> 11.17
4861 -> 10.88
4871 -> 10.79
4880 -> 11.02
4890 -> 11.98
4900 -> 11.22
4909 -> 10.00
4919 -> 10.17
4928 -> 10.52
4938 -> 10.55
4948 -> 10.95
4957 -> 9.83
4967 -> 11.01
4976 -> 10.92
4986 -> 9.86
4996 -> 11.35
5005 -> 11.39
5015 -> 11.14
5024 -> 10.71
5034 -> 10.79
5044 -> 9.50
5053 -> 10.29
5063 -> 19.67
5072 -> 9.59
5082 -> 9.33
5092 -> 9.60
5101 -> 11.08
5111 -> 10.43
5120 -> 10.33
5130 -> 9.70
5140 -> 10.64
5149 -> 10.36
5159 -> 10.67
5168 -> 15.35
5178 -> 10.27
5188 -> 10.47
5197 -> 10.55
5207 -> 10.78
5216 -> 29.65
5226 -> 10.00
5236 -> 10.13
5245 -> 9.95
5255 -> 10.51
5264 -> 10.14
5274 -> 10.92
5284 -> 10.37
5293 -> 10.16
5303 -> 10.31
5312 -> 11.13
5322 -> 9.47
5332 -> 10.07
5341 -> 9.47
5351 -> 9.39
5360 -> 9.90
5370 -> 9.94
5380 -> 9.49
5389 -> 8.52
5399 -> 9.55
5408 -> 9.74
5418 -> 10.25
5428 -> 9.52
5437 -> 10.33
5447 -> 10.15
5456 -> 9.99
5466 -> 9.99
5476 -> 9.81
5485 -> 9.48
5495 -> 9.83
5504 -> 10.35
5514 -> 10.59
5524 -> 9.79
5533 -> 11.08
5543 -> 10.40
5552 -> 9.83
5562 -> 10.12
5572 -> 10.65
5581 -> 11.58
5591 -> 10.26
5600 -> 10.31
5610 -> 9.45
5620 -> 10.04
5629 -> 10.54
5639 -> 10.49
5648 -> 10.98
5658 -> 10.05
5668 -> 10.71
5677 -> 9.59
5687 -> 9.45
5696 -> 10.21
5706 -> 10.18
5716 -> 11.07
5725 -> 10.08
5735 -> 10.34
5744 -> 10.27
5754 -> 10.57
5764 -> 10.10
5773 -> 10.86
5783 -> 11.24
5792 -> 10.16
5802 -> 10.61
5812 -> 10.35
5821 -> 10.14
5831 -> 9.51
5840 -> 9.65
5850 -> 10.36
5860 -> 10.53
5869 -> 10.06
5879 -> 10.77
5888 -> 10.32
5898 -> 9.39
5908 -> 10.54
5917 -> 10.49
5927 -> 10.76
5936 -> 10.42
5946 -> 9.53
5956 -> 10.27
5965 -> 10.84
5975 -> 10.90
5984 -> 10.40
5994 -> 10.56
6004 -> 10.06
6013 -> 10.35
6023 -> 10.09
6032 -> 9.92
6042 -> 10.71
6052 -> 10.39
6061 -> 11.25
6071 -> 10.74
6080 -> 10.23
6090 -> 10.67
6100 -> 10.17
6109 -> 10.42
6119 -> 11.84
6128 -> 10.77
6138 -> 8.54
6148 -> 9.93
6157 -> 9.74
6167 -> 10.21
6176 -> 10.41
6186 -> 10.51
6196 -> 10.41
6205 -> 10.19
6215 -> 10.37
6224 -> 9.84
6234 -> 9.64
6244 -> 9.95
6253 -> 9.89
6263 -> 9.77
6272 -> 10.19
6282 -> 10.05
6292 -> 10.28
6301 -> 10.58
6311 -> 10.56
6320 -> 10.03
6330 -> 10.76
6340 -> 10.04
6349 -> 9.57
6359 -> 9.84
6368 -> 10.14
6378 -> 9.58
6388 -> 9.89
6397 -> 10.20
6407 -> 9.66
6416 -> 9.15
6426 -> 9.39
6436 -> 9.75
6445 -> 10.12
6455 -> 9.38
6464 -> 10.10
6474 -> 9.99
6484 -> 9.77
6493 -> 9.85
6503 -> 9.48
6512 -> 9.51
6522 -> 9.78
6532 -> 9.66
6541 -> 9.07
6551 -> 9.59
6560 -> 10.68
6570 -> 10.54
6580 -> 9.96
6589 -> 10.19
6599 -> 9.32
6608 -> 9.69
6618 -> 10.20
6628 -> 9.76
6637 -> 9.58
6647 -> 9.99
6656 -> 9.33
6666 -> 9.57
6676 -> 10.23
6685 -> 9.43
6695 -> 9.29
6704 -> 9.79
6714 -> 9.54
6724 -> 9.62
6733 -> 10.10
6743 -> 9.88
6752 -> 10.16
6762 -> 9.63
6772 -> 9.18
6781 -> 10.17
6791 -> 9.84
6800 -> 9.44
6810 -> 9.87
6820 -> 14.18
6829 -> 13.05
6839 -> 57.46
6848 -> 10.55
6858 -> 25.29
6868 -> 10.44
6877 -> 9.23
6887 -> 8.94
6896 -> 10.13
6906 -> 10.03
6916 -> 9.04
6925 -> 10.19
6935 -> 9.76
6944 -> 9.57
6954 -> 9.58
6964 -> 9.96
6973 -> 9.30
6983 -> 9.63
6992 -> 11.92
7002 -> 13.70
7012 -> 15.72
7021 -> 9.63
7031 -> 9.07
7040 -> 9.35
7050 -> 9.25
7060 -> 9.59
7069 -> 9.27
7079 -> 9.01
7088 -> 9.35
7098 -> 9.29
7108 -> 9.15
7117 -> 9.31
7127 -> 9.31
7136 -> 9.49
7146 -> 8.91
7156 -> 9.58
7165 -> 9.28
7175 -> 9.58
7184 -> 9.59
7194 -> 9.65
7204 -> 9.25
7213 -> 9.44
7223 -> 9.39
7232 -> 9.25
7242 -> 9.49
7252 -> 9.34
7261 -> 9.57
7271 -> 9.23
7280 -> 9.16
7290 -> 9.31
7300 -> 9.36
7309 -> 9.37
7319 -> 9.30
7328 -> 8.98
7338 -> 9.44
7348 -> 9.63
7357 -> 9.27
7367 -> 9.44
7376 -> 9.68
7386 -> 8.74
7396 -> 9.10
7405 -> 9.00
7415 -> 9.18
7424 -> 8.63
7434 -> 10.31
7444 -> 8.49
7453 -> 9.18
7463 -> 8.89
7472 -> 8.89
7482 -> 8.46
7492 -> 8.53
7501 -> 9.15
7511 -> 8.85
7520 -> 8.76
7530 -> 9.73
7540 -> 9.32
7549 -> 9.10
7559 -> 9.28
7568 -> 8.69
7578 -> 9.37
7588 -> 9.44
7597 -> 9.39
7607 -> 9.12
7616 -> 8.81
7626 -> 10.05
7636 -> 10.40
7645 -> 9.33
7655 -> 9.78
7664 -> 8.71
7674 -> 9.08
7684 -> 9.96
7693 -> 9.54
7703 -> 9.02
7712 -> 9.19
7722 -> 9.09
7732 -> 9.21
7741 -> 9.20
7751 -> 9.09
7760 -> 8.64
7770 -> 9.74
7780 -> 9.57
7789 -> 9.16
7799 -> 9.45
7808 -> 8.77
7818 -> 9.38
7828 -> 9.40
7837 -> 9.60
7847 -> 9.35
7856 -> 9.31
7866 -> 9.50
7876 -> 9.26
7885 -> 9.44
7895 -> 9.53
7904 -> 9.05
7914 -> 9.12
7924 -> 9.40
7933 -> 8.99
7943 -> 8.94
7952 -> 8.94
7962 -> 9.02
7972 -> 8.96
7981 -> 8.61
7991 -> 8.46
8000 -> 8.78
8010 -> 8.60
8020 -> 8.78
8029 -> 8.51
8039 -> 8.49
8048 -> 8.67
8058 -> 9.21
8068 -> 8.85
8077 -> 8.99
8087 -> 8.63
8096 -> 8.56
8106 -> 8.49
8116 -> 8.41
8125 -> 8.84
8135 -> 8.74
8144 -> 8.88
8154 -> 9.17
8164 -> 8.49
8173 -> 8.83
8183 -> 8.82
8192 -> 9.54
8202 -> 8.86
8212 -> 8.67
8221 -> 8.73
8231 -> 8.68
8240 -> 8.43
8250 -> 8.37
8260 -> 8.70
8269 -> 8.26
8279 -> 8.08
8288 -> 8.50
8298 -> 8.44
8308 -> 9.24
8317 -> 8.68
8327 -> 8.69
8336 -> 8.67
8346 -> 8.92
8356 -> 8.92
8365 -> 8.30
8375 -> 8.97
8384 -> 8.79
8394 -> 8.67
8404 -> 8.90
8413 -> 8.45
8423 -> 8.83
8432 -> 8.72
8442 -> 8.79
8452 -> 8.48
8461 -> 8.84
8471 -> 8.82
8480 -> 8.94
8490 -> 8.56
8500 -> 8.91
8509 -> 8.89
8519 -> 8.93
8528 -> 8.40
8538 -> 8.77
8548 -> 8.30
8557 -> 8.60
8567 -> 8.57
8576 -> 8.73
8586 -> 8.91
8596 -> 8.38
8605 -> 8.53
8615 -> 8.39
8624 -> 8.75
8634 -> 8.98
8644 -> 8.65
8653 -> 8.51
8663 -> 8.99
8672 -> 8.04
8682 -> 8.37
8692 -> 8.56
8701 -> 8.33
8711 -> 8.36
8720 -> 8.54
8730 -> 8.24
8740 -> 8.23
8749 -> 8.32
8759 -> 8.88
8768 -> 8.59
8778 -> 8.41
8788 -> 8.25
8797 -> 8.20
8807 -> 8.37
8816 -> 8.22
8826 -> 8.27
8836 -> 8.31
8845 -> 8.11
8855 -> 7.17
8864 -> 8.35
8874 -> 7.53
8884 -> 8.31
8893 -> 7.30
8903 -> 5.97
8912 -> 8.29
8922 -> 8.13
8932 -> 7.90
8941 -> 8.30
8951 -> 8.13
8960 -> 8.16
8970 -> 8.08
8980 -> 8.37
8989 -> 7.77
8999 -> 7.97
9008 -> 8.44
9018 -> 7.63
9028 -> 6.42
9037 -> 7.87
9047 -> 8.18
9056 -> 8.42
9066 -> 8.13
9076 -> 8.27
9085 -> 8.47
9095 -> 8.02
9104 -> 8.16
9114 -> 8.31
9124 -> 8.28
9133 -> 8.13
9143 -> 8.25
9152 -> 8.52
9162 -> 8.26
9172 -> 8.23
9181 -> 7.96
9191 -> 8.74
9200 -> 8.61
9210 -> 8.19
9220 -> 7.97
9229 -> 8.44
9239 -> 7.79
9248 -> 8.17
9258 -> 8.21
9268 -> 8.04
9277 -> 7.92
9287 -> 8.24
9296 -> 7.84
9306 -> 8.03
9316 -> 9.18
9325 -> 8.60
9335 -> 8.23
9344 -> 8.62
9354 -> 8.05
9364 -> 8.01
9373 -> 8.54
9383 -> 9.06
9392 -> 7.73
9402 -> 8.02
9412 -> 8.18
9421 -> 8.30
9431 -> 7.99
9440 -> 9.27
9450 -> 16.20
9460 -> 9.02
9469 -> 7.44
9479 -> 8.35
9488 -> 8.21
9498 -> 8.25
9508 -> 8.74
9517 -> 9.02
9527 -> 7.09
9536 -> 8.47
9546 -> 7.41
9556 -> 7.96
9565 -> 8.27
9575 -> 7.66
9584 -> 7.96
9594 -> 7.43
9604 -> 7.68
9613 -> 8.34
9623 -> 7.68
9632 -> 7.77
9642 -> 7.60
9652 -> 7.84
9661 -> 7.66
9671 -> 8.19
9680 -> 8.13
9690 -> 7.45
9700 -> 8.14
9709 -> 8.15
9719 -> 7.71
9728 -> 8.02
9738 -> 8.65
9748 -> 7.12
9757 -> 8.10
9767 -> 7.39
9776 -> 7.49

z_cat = 0.04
